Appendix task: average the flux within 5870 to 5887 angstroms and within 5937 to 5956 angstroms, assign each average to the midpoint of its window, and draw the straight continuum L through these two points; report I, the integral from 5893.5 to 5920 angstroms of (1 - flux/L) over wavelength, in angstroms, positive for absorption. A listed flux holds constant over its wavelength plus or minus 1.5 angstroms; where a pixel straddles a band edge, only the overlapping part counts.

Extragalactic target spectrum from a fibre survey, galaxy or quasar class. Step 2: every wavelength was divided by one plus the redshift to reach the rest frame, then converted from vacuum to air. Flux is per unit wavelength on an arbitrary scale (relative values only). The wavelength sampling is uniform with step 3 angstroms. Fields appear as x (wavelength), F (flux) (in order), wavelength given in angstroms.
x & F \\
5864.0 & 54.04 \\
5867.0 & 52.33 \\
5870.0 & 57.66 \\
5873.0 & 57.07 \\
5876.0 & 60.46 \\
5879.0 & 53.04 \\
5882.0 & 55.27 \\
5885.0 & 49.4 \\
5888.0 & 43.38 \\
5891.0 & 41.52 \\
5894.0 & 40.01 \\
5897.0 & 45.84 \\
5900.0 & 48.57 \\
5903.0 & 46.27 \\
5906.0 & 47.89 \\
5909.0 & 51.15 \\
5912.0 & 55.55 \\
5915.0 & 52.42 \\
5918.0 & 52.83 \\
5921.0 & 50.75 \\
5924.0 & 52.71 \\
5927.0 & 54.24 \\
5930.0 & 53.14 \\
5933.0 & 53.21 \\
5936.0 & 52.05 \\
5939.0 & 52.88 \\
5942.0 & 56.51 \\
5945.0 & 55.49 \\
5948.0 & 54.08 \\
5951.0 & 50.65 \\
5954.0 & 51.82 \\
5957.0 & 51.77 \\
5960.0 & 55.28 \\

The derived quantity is 2.4 angstroms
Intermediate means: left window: 54.9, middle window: 49.3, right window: 53.5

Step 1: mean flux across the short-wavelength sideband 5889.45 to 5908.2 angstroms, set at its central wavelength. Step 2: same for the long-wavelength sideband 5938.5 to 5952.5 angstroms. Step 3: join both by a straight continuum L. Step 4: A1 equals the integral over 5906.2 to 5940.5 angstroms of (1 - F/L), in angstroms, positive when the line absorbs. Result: -2.0 angstroms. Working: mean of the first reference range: 45.2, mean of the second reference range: 54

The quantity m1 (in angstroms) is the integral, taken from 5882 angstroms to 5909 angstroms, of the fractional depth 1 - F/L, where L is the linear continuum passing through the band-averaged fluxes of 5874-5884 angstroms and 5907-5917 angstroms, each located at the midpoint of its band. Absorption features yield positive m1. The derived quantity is 4.0 angstroms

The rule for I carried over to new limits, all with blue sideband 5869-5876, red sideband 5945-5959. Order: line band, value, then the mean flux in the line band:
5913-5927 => 0.57 angstroms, 52.5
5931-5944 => -0.04 angstroms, 53.7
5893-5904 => 2.12 angstroms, 45.4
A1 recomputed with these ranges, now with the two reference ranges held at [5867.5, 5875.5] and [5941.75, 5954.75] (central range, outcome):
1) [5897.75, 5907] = 1.4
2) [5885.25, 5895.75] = 2.5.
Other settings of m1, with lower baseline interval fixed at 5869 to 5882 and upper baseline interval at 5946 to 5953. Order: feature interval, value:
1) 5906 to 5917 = 0.5 angstroms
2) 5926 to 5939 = 0.1 angstroms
